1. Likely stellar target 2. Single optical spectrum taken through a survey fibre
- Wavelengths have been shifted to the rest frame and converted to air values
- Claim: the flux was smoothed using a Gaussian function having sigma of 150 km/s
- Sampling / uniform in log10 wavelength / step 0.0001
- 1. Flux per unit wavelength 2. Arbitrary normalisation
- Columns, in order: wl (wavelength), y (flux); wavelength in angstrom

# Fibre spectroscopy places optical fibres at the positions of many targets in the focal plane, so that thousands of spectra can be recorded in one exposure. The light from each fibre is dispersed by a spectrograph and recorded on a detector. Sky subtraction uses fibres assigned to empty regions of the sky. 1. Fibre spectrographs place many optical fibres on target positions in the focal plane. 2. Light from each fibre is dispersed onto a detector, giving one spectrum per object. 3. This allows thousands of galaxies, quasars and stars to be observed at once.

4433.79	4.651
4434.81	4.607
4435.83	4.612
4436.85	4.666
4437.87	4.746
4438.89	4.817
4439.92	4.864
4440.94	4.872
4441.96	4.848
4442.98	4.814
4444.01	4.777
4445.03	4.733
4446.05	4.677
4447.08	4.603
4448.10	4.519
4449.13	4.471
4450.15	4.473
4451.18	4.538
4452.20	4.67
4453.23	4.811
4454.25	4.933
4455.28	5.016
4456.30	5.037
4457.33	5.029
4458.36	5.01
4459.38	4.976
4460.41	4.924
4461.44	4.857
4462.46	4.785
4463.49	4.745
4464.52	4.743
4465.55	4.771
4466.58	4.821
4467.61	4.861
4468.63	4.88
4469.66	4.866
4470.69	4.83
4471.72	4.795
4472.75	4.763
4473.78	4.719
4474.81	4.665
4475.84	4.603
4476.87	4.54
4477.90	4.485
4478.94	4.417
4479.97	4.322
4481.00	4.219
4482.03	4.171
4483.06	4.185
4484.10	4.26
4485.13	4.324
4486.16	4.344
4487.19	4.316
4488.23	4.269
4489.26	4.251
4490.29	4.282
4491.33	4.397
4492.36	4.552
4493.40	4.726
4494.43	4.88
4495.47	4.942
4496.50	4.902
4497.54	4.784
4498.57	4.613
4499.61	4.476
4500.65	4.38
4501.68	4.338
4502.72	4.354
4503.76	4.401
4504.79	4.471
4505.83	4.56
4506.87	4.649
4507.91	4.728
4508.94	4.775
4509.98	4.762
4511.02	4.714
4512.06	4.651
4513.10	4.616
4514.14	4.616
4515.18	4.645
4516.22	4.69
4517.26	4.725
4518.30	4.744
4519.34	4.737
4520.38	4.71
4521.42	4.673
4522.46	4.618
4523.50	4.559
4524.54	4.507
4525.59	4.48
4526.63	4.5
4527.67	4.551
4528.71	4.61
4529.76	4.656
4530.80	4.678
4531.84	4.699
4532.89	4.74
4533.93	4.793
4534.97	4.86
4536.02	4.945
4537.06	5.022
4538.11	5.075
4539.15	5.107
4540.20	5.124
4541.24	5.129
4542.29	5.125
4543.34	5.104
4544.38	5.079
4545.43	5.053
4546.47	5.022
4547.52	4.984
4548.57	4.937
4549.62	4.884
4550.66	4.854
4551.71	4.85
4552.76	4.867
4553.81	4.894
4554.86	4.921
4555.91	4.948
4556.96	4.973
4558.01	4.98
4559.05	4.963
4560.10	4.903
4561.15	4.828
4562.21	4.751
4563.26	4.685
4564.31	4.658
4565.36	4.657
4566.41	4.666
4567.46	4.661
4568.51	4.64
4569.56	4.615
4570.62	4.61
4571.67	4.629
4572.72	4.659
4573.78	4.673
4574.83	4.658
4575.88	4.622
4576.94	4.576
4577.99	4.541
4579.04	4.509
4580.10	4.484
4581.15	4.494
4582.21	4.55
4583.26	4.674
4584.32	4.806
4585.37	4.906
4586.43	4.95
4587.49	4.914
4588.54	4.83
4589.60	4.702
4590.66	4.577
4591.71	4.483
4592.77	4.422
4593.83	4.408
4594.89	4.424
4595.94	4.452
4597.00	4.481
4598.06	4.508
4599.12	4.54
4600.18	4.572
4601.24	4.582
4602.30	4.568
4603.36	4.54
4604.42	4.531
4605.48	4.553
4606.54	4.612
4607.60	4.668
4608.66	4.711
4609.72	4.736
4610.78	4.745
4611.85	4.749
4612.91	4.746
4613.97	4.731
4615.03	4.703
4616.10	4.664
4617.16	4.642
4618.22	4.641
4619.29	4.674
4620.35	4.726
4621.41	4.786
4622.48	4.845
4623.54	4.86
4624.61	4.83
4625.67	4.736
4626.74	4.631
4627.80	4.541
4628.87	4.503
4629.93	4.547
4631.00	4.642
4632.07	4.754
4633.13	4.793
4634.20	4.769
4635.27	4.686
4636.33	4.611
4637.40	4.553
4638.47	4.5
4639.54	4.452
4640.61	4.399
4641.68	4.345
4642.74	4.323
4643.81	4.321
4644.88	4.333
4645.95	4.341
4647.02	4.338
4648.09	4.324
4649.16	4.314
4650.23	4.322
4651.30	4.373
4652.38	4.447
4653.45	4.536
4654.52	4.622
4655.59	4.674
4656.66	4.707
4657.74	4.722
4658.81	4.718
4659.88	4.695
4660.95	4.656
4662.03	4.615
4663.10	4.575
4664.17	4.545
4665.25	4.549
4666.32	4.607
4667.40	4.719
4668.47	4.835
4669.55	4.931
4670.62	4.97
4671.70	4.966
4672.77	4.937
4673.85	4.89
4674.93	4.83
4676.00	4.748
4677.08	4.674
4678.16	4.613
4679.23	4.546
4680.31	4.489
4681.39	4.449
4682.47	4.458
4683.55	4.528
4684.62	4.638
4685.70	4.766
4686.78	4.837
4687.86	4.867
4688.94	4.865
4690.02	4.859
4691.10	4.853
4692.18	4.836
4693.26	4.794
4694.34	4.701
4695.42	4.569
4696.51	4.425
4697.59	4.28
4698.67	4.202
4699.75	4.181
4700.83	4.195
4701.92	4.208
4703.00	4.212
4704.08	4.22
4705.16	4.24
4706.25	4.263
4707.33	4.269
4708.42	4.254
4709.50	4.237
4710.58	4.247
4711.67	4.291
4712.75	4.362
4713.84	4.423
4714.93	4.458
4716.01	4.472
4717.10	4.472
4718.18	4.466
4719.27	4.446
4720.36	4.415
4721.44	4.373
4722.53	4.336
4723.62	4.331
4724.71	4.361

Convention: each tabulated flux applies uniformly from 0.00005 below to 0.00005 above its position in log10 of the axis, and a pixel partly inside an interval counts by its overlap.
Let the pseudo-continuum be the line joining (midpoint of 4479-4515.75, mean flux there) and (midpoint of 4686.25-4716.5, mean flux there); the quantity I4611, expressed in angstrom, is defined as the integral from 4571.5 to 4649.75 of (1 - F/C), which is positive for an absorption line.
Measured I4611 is -2.2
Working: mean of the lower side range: 4.51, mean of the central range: 4.6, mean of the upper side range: 4.45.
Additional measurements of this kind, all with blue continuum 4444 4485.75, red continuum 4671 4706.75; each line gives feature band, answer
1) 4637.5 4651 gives 0.69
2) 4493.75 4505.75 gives 0.17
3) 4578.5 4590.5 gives -0.21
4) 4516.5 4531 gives 0.08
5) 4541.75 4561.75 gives -1.36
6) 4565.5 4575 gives -0.03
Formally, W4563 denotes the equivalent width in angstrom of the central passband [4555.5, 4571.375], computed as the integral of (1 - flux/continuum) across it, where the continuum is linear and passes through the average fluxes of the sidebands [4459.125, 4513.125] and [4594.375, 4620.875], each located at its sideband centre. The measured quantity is -0.5 angstrom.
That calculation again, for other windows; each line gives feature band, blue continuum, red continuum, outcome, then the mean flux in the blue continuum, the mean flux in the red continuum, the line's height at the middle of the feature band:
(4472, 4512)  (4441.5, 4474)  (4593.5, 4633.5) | 2.02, 4.79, 4.64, 4.76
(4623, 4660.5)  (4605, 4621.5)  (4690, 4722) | 0.42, 4.69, 4.4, 4.6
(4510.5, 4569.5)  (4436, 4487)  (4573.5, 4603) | -2.15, 4.69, 4.6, 4.64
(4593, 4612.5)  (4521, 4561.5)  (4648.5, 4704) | 0.71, 4.86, 4.61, 4.75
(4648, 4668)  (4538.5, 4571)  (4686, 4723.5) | 0.05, 4.89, 4.44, 4.58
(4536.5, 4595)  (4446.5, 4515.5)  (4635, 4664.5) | -2.88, 4.63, 4.5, 4.56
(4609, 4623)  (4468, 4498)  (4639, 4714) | -0.57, 4.54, 4.54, 4.54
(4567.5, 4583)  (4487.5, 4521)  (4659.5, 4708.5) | 0.02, 4.6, 4.6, 4.6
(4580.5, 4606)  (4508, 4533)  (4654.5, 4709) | 0.15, 4.65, 4.6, 4.63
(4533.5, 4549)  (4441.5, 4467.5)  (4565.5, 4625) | -1.08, 4.78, 4.64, 4.7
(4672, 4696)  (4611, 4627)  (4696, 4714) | -1.87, 4.73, 4.26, 4.38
